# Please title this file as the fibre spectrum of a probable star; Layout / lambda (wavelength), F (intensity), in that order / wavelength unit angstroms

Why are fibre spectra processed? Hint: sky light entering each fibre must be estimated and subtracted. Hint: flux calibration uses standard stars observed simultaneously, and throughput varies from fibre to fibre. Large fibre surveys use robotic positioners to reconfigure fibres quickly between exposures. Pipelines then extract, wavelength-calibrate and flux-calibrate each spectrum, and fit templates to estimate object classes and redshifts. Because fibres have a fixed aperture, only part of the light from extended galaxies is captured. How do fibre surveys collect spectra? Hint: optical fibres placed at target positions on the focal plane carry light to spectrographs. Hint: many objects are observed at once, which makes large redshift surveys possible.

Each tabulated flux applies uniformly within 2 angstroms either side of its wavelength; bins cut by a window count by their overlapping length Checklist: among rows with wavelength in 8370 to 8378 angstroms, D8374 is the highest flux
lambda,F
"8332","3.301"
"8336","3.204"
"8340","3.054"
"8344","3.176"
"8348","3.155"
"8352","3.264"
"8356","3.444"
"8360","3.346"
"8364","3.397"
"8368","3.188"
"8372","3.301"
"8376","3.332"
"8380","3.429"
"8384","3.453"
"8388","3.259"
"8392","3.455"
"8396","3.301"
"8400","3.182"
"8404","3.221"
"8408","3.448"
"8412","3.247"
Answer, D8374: 3.332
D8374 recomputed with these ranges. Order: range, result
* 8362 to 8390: 3.453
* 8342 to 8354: 3.264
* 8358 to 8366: 3.397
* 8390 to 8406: 3.455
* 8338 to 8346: 3.176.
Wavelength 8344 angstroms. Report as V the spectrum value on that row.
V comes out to 3.176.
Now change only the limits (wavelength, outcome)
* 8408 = 3.448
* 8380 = 3.429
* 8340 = 3.054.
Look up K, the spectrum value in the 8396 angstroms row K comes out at 3.301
